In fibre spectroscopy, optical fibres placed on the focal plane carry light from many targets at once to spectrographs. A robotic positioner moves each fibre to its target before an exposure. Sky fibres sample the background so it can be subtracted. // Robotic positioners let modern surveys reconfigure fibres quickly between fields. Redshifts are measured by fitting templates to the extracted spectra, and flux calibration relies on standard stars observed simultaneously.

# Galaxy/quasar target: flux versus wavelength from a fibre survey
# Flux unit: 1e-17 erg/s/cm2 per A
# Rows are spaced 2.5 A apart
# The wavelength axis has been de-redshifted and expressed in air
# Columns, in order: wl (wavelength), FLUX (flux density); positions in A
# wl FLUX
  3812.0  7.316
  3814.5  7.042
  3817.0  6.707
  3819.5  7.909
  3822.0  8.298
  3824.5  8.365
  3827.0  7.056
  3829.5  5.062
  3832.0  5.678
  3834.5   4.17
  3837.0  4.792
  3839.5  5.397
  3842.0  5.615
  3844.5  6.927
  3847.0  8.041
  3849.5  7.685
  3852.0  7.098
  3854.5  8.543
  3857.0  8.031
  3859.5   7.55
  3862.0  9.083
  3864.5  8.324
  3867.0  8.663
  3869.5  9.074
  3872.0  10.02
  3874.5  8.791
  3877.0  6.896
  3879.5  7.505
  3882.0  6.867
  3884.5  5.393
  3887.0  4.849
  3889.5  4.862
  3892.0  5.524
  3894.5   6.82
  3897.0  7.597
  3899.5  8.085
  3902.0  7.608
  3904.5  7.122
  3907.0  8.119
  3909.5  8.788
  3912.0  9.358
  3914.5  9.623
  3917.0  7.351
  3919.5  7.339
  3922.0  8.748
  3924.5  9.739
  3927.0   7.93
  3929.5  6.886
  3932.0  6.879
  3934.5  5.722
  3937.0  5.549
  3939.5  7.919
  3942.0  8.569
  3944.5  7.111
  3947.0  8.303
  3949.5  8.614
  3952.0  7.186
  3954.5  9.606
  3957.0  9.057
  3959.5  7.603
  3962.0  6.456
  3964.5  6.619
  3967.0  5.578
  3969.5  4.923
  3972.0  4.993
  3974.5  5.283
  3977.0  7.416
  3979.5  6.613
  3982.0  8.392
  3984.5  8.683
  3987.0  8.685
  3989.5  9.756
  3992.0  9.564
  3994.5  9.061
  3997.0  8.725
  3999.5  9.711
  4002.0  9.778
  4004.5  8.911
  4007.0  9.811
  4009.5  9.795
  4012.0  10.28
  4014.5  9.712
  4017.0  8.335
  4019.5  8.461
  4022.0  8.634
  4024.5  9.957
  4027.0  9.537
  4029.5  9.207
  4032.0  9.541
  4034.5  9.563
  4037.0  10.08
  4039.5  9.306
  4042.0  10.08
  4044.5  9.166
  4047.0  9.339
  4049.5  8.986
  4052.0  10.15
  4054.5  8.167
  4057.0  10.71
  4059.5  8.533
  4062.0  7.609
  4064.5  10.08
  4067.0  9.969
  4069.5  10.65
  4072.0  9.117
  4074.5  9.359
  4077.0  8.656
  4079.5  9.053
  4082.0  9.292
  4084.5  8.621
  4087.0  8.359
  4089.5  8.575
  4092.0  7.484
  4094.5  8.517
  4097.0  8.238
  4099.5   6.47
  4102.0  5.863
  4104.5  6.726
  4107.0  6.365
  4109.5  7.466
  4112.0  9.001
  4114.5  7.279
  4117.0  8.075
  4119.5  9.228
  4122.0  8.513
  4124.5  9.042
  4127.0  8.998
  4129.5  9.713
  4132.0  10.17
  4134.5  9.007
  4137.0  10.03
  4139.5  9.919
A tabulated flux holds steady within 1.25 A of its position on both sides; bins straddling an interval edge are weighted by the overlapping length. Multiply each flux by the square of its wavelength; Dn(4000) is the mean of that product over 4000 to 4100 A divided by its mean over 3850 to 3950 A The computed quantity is 1.3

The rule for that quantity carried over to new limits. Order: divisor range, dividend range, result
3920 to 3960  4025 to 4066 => 1.26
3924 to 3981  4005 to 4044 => 1.38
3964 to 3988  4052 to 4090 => 1.43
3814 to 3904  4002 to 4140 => 1.40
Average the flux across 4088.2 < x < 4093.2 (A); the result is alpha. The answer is 8.04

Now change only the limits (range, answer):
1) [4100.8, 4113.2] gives 7.08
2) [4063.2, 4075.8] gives 9.82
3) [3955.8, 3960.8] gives 8.3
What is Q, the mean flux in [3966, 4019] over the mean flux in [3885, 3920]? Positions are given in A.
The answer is 1.13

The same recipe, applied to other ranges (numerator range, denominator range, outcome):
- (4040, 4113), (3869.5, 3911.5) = 1.19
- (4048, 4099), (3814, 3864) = 1.29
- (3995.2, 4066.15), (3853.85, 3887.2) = 1.18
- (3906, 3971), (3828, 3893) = 1.10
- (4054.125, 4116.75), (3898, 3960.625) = 1.06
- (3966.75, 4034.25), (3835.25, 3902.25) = 1.19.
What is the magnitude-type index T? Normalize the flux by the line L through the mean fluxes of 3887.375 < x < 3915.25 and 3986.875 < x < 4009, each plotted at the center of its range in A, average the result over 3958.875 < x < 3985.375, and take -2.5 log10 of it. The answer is 0.332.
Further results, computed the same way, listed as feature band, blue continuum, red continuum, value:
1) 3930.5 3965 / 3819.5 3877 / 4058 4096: 0.07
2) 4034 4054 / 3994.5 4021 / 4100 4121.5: -0.10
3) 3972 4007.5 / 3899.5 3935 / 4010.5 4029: 0.06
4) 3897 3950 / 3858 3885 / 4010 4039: 0.09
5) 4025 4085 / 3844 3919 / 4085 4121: -0.21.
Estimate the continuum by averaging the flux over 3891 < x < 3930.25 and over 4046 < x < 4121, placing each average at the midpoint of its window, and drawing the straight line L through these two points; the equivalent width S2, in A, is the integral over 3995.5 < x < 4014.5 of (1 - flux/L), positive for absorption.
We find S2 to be -3.0 A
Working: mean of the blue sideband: 7.94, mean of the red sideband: 8.53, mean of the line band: 9.58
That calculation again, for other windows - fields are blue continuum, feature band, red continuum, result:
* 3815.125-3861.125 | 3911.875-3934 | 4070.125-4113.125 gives -2.43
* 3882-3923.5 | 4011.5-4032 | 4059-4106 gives -2.95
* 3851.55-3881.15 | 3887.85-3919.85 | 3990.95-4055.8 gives 3.91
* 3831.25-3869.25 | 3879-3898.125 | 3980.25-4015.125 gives 3.90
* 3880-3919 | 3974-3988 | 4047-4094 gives 0.85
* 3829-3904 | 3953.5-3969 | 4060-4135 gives 0.63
